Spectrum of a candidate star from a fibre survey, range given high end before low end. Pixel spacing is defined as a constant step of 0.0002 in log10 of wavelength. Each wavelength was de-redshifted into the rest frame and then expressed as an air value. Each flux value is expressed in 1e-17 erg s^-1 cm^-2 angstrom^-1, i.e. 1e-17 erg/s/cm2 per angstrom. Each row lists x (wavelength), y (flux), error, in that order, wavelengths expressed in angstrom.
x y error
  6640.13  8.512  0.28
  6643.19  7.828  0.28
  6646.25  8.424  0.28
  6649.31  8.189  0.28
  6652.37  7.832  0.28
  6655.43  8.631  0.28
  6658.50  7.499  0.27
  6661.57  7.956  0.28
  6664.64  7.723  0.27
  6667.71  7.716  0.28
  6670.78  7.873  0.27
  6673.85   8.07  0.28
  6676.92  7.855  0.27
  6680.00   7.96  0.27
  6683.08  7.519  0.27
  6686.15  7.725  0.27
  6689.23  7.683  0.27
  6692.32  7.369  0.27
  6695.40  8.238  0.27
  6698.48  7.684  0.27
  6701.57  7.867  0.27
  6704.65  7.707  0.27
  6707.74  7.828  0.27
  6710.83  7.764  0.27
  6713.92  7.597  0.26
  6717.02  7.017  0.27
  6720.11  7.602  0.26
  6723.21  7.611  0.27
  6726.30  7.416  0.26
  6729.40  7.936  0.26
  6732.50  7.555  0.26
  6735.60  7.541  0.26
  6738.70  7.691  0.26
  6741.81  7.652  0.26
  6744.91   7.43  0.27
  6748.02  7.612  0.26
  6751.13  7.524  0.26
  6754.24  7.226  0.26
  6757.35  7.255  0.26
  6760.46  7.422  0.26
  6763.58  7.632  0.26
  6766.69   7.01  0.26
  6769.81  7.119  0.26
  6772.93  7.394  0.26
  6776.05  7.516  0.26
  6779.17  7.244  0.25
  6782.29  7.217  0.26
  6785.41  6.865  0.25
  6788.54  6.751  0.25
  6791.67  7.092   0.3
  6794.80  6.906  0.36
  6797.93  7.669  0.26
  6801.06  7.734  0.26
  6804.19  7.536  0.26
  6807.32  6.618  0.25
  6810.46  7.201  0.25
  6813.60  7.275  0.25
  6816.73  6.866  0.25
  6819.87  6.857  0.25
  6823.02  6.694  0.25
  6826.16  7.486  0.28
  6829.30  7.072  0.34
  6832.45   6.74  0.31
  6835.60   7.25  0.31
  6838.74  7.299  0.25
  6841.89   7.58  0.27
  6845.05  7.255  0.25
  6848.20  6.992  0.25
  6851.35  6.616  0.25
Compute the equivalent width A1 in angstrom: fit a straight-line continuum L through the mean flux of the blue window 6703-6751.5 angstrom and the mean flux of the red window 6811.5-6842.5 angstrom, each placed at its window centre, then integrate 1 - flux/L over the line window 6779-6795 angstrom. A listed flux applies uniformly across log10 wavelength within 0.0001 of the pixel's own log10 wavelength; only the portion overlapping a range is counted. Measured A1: 0.7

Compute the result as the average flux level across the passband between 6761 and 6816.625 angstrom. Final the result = 7.22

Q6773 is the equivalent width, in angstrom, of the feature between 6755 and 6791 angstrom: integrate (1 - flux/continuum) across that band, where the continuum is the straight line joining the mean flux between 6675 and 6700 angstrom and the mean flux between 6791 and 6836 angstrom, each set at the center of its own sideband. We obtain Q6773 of 0.6 angstrom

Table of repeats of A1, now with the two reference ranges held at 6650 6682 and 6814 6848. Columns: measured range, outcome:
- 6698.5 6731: 0.2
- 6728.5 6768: 0.1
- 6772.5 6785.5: 0.2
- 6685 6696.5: 0.1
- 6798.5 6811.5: -0.1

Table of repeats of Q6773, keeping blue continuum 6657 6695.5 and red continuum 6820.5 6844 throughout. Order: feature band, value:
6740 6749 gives -0.1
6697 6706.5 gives -0.1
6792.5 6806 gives -0.3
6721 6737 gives -0.1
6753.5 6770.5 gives 0.3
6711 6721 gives 0.2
